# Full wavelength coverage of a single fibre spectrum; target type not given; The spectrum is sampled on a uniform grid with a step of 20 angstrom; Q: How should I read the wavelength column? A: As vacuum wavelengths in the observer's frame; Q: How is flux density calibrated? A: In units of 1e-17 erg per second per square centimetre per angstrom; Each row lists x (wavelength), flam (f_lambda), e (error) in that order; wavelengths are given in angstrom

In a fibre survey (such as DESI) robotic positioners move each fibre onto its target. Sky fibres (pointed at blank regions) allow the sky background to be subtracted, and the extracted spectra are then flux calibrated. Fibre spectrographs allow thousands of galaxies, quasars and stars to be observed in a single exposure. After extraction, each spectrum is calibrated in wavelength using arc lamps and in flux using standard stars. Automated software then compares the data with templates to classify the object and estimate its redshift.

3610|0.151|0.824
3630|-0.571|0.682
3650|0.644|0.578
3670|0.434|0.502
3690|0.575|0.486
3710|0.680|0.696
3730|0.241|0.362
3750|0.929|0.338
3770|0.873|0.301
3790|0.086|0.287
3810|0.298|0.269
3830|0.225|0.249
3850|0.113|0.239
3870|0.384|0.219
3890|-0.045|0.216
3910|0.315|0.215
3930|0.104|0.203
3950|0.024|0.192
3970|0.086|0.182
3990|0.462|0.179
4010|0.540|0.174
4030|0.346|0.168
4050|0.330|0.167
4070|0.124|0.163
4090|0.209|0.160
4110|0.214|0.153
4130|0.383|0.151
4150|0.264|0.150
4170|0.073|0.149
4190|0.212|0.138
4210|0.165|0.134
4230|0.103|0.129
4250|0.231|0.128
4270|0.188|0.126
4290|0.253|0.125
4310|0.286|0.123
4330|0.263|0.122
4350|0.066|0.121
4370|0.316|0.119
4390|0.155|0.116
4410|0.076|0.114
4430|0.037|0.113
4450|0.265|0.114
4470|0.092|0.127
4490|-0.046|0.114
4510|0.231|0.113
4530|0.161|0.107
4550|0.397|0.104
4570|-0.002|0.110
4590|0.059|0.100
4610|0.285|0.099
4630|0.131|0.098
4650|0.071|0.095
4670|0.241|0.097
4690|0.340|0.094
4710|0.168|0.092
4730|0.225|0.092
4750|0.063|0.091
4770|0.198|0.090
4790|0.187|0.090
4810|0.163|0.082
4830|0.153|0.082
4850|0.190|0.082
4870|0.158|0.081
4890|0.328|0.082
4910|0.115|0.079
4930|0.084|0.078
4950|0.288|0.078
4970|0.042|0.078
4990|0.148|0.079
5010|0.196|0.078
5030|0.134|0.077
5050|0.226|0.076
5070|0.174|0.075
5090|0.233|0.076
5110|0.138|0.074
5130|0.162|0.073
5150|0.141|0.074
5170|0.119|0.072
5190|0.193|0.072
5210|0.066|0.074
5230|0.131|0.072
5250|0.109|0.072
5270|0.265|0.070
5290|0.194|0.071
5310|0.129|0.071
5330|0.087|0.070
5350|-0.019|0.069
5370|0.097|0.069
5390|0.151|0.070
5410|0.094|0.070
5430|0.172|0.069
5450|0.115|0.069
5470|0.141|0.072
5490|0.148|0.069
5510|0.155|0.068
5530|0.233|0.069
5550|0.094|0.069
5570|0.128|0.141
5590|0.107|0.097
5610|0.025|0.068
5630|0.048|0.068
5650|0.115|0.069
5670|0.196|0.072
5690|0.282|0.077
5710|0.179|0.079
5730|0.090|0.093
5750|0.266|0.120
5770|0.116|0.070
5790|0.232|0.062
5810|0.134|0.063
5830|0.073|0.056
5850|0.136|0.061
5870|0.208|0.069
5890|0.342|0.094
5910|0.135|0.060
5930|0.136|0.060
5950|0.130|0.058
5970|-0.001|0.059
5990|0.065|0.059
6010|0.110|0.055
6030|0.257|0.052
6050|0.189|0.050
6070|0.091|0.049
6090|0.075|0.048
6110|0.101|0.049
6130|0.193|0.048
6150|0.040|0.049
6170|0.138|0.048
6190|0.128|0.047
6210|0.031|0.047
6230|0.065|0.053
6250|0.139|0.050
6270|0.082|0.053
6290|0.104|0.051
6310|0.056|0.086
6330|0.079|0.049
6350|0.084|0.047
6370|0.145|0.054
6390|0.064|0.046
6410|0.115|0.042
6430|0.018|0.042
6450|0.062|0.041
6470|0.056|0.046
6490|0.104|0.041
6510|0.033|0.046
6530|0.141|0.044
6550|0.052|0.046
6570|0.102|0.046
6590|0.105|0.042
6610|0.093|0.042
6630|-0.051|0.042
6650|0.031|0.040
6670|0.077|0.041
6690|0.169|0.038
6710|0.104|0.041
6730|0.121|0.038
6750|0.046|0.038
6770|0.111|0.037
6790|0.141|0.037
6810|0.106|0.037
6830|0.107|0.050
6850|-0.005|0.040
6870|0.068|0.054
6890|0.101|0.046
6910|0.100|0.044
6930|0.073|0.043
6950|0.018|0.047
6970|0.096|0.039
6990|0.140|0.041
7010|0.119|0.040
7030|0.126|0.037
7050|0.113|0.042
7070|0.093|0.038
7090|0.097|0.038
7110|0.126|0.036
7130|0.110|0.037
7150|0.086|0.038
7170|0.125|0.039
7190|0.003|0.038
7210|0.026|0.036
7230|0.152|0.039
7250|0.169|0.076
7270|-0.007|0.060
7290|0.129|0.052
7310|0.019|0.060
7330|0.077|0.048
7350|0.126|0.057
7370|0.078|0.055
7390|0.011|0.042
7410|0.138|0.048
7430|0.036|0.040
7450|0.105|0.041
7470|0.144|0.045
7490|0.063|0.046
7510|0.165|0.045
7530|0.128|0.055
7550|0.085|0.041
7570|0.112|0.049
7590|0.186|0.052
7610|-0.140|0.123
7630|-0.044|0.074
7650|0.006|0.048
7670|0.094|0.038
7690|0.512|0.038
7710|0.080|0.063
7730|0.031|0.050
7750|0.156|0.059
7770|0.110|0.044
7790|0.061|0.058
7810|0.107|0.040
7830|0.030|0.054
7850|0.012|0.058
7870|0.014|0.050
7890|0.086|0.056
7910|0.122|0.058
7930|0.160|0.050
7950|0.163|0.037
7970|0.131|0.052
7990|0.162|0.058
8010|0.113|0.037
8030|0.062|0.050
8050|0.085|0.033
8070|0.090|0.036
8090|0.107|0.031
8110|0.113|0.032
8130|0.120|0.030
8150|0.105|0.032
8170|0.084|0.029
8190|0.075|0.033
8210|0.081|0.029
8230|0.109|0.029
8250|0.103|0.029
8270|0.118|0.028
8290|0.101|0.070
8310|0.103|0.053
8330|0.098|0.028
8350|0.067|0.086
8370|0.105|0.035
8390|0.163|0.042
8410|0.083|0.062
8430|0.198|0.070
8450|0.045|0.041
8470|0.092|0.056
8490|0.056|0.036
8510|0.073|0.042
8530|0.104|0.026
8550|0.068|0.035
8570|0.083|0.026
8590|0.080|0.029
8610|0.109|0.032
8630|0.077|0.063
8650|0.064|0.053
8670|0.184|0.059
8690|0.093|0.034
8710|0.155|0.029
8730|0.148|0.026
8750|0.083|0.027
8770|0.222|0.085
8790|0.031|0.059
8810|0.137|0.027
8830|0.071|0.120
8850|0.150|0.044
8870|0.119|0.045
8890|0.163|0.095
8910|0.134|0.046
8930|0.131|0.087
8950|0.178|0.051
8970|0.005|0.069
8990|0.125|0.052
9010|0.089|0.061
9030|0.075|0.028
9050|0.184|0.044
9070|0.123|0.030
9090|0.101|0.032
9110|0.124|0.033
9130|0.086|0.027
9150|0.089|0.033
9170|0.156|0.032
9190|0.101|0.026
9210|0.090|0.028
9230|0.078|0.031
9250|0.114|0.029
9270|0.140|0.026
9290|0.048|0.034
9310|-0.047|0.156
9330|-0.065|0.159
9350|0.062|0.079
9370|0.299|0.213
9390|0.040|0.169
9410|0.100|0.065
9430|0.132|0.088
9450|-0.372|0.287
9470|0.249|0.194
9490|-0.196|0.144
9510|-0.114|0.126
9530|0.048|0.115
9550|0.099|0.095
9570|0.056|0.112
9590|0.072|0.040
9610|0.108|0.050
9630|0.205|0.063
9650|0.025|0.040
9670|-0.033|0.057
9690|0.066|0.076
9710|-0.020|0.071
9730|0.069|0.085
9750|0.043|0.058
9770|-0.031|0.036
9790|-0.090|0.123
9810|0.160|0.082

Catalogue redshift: 1.06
